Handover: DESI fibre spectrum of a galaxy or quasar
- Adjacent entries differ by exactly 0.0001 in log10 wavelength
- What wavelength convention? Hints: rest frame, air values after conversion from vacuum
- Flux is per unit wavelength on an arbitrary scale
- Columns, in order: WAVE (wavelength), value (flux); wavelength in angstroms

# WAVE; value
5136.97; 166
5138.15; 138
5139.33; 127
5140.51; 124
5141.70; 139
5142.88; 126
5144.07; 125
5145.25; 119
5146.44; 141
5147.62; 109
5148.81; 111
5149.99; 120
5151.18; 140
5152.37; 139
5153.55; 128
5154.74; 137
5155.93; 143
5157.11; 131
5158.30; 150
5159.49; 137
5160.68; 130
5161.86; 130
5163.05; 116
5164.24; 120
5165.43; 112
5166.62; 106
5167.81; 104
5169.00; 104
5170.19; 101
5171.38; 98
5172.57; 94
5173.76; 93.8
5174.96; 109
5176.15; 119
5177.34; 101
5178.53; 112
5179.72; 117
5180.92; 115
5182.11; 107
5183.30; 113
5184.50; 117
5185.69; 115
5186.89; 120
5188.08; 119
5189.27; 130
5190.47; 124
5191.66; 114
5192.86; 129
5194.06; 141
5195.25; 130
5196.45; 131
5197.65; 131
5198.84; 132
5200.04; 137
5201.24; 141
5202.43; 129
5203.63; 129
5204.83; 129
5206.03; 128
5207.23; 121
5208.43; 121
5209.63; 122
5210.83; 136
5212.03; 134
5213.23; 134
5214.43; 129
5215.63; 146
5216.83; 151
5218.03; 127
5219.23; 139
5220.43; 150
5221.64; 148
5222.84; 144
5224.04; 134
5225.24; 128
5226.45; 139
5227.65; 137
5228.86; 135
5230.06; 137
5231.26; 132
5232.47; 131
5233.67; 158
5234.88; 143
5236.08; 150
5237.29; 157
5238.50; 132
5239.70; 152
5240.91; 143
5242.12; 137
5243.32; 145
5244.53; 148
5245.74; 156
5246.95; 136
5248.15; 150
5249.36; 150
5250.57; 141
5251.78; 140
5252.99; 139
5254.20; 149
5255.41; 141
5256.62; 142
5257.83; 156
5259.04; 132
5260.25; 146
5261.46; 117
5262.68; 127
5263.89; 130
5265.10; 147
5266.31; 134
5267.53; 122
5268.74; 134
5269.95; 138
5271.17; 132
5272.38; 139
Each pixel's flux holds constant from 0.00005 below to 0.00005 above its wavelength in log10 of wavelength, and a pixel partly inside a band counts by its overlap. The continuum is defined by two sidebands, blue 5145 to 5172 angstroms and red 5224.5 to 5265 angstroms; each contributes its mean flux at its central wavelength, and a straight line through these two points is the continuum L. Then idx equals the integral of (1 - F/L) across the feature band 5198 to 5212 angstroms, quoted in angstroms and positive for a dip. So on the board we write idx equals 0.31 angstroms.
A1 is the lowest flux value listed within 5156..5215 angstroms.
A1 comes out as 93.8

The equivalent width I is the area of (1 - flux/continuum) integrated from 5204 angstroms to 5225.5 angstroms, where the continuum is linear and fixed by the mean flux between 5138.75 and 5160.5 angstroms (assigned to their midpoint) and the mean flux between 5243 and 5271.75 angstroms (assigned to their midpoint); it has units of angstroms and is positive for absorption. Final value 0.2 angstroms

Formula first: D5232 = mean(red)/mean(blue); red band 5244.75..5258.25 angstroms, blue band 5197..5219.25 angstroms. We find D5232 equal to 1.1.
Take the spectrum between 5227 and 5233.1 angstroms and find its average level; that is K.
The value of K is 135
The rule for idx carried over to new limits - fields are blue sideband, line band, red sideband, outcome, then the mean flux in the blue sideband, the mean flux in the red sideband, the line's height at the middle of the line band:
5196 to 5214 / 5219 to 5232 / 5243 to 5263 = -0.3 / 130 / 142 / 135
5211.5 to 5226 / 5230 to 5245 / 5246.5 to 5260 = -0.2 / 139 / 143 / 141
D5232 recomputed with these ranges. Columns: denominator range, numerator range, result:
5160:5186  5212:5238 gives 1.27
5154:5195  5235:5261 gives 1.23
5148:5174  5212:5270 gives 1.16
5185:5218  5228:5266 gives 1.09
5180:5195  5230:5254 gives 1.20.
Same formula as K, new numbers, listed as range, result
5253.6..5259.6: 144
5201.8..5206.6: 129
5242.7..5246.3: 150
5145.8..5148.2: 125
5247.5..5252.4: 145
